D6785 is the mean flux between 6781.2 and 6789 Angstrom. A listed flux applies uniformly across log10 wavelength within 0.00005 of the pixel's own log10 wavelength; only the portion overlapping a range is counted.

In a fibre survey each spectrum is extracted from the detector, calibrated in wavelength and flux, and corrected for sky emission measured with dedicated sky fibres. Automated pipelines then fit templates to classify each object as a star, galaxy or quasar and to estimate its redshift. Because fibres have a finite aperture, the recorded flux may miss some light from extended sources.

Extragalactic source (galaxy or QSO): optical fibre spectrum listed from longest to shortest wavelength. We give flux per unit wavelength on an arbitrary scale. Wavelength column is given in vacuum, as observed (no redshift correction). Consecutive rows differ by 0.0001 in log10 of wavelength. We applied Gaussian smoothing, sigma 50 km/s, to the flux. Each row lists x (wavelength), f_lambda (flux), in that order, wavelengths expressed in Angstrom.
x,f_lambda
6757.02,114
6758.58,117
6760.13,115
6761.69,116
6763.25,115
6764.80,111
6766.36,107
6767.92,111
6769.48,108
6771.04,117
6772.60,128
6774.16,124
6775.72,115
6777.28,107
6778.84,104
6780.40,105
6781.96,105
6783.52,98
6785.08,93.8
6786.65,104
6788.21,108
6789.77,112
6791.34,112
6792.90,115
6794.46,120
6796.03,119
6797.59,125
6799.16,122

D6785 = 102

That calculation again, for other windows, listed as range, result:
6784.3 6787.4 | 98.6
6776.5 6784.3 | 104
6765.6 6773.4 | 114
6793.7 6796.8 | 119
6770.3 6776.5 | 121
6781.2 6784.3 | 102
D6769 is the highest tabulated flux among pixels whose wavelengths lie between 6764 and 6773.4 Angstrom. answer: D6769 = 128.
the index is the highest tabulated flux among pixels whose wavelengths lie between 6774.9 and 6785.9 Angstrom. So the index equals 115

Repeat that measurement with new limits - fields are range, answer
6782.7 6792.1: 112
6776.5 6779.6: 107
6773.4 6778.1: 124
